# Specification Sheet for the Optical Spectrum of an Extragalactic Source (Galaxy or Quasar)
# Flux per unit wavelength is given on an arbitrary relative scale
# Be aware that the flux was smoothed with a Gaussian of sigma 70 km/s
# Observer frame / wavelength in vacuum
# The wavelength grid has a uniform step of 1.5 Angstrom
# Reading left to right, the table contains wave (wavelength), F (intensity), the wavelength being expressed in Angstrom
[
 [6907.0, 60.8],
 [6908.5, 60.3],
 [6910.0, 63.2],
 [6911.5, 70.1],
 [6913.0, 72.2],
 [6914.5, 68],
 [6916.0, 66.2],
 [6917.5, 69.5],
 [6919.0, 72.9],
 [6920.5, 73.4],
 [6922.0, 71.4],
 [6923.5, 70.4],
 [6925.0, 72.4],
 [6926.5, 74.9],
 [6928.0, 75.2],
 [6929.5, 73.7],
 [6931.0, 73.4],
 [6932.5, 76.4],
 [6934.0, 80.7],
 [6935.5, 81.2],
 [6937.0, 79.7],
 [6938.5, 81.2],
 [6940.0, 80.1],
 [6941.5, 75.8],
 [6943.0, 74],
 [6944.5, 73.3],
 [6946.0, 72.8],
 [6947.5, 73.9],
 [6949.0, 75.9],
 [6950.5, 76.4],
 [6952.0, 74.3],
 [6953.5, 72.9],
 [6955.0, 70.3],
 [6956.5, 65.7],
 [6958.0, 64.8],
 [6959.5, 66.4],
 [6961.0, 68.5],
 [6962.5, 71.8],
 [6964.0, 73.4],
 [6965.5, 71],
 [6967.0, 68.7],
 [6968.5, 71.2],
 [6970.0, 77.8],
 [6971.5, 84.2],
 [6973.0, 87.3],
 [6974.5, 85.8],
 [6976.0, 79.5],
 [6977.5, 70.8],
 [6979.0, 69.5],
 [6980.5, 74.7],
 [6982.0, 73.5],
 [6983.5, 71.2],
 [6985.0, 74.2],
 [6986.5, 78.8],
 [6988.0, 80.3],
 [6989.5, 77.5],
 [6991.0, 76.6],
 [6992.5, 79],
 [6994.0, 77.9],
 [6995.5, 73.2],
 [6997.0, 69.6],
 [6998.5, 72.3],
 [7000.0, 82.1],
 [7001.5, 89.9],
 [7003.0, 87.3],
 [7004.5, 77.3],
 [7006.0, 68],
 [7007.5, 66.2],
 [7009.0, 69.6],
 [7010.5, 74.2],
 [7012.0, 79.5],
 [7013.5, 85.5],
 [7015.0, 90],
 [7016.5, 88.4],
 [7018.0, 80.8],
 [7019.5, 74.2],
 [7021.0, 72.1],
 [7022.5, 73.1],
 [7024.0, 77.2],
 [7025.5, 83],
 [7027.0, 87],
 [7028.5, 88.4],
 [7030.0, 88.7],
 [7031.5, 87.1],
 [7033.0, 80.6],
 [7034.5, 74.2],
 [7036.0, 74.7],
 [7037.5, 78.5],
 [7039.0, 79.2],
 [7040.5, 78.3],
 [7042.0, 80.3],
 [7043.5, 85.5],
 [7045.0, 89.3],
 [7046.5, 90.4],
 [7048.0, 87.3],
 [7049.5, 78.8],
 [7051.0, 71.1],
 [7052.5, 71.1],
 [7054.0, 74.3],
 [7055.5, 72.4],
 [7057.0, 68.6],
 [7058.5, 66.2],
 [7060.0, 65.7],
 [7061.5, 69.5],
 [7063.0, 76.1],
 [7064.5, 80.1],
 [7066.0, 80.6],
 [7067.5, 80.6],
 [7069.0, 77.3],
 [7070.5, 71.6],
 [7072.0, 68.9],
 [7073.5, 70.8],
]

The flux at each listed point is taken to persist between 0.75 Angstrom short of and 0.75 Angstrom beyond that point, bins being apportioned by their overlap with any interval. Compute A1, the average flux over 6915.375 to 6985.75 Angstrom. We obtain 74.1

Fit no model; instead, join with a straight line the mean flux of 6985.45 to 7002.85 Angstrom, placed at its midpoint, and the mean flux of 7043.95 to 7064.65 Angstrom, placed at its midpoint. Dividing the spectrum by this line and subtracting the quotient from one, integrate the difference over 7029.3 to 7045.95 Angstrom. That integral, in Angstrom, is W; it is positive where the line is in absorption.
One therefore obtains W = -1.1 Angstrom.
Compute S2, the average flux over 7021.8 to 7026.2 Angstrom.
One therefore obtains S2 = 77.8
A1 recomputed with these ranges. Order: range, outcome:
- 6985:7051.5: 79.6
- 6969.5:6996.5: 77.2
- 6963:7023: 76.9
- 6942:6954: 74.2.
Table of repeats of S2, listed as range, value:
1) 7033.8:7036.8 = 74.5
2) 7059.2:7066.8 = 74.4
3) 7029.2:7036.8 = 81.1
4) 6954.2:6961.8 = 67.2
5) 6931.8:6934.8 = 78.6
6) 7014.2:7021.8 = 81.1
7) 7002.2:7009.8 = 73.8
